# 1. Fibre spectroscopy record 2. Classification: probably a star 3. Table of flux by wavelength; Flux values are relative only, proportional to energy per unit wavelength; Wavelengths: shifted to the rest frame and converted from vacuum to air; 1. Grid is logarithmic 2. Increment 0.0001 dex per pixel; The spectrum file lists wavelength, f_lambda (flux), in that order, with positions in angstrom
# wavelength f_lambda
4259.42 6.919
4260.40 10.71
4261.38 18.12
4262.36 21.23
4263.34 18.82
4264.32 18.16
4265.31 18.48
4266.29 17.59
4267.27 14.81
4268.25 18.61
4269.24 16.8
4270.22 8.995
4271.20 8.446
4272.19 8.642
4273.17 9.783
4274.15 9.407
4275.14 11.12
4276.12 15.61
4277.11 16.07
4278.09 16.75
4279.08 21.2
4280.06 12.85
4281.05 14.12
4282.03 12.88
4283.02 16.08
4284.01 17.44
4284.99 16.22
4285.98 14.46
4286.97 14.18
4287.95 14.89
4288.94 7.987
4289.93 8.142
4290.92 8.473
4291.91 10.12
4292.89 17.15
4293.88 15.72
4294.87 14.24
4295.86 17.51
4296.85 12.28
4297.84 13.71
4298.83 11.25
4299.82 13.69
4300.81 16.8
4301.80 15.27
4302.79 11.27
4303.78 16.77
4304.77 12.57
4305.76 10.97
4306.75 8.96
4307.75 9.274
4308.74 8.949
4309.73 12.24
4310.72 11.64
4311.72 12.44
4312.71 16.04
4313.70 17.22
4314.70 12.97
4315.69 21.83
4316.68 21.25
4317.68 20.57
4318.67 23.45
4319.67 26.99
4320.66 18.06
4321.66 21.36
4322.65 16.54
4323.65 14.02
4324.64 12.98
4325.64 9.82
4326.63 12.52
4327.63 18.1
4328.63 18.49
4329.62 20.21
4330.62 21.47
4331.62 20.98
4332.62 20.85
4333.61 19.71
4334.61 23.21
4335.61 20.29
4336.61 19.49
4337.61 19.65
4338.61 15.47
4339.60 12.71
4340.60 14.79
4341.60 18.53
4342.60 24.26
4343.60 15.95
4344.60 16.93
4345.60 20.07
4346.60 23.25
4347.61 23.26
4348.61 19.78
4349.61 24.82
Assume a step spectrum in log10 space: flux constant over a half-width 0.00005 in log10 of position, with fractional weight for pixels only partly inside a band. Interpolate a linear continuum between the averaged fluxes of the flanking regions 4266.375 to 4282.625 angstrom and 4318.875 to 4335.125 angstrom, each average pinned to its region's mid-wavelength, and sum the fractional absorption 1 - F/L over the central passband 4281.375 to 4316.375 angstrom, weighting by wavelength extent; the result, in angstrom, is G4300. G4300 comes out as 5.16 angstrom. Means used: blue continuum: 13.6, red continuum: 18.5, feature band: 13.5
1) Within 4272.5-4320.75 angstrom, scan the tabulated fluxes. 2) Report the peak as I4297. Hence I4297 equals 26.99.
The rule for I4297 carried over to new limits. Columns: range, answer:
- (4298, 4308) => 16.8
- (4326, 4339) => 23.21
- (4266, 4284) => 21.2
